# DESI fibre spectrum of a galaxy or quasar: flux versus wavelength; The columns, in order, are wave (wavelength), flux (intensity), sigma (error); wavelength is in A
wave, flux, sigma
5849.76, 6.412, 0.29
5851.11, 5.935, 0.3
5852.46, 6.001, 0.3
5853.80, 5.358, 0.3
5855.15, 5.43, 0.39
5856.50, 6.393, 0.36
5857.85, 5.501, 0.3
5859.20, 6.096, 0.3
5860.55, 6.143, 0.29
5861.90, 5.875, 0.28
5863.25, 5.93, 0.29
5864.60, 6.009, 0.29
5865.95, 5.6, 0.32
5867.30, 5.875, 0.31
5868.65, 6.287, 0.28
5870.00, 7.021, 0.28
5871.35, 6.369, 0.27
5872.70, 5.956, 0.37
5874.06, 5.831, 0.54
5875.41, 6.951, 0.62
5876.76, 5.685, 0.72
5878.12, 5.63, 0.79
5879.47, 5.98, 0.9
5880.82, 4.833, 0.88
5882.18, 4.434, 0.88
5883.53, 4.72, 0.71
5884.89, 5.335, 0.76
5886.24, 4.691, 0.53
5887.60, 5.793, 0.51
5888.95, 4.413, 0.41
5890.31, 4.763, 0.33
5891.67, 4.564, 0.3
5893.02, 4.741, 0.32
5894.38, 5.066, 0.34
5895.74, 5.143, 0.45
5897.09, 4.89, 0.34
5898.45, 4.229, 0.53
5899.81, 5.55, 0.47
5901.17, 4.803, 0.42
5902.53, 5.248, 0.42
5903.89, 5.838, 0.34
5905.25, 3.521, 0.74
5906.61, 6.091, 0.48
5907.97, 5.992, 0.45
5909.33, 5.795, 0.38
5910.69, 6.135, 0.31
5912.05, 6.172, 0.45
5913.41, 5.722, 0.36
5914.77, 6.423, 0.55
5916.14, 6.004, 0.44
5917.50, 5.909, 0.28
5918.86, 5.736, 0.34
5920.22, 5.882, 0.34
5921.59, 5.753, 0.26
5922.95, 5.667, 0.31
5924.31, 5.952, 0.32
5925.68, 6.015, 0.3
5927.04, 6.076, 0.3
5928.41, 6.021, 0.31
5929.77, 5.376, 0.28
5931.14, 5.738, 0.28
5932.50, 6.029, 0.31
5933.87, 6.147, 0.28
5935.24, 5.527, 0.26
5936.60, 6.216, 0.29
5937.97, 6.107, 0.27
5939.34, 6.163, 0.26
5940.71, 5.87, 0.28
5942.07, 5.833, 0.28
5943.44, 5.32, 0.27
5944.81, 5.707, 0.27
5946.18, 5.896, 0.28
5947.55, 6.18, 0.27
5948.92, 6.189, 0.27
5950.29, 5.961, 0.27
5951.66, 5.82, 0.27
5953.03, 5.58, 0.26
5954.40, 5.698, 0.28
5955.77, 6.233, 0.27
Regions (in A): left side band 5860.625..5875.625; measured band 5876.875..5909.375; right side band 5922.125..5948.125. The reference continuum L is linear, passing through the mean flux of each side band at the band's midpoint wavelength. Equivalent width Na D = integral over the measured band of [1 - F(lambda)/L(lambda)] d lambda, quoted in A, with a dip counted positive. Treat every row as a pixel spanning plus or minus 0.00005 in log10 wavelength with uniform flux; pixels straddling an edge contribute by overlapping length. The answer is 5.1 A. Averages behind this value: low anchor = 6.13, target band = 5.08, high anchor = 5.89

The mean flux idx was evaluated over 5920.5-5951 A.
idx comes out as 5.9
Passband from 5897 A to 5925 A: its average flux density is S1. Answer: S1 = 5.6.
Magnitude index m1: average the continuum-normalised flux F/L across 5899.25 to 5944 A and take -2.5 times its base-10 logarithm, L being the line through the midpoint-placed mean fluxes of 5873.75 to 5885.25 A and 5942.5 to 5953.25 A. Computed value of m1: -0.01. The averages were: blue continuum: 5.48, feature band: 5.78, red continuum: 5.84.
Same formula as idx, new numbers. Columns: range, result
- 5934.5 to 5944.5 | 5.86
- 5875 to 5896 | 5.15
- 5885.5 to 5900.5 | 4.9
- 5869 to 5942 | 5.6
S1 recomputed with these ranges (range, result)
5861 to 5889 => 5.71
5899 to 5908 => 5.22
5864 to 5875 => 6.14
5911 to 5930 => 5.93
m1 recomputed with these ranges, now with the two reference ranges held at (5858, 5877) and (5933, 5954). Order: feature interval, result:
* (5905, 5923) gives 0.028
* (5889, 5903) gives 0.232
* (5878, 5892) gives 0.209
